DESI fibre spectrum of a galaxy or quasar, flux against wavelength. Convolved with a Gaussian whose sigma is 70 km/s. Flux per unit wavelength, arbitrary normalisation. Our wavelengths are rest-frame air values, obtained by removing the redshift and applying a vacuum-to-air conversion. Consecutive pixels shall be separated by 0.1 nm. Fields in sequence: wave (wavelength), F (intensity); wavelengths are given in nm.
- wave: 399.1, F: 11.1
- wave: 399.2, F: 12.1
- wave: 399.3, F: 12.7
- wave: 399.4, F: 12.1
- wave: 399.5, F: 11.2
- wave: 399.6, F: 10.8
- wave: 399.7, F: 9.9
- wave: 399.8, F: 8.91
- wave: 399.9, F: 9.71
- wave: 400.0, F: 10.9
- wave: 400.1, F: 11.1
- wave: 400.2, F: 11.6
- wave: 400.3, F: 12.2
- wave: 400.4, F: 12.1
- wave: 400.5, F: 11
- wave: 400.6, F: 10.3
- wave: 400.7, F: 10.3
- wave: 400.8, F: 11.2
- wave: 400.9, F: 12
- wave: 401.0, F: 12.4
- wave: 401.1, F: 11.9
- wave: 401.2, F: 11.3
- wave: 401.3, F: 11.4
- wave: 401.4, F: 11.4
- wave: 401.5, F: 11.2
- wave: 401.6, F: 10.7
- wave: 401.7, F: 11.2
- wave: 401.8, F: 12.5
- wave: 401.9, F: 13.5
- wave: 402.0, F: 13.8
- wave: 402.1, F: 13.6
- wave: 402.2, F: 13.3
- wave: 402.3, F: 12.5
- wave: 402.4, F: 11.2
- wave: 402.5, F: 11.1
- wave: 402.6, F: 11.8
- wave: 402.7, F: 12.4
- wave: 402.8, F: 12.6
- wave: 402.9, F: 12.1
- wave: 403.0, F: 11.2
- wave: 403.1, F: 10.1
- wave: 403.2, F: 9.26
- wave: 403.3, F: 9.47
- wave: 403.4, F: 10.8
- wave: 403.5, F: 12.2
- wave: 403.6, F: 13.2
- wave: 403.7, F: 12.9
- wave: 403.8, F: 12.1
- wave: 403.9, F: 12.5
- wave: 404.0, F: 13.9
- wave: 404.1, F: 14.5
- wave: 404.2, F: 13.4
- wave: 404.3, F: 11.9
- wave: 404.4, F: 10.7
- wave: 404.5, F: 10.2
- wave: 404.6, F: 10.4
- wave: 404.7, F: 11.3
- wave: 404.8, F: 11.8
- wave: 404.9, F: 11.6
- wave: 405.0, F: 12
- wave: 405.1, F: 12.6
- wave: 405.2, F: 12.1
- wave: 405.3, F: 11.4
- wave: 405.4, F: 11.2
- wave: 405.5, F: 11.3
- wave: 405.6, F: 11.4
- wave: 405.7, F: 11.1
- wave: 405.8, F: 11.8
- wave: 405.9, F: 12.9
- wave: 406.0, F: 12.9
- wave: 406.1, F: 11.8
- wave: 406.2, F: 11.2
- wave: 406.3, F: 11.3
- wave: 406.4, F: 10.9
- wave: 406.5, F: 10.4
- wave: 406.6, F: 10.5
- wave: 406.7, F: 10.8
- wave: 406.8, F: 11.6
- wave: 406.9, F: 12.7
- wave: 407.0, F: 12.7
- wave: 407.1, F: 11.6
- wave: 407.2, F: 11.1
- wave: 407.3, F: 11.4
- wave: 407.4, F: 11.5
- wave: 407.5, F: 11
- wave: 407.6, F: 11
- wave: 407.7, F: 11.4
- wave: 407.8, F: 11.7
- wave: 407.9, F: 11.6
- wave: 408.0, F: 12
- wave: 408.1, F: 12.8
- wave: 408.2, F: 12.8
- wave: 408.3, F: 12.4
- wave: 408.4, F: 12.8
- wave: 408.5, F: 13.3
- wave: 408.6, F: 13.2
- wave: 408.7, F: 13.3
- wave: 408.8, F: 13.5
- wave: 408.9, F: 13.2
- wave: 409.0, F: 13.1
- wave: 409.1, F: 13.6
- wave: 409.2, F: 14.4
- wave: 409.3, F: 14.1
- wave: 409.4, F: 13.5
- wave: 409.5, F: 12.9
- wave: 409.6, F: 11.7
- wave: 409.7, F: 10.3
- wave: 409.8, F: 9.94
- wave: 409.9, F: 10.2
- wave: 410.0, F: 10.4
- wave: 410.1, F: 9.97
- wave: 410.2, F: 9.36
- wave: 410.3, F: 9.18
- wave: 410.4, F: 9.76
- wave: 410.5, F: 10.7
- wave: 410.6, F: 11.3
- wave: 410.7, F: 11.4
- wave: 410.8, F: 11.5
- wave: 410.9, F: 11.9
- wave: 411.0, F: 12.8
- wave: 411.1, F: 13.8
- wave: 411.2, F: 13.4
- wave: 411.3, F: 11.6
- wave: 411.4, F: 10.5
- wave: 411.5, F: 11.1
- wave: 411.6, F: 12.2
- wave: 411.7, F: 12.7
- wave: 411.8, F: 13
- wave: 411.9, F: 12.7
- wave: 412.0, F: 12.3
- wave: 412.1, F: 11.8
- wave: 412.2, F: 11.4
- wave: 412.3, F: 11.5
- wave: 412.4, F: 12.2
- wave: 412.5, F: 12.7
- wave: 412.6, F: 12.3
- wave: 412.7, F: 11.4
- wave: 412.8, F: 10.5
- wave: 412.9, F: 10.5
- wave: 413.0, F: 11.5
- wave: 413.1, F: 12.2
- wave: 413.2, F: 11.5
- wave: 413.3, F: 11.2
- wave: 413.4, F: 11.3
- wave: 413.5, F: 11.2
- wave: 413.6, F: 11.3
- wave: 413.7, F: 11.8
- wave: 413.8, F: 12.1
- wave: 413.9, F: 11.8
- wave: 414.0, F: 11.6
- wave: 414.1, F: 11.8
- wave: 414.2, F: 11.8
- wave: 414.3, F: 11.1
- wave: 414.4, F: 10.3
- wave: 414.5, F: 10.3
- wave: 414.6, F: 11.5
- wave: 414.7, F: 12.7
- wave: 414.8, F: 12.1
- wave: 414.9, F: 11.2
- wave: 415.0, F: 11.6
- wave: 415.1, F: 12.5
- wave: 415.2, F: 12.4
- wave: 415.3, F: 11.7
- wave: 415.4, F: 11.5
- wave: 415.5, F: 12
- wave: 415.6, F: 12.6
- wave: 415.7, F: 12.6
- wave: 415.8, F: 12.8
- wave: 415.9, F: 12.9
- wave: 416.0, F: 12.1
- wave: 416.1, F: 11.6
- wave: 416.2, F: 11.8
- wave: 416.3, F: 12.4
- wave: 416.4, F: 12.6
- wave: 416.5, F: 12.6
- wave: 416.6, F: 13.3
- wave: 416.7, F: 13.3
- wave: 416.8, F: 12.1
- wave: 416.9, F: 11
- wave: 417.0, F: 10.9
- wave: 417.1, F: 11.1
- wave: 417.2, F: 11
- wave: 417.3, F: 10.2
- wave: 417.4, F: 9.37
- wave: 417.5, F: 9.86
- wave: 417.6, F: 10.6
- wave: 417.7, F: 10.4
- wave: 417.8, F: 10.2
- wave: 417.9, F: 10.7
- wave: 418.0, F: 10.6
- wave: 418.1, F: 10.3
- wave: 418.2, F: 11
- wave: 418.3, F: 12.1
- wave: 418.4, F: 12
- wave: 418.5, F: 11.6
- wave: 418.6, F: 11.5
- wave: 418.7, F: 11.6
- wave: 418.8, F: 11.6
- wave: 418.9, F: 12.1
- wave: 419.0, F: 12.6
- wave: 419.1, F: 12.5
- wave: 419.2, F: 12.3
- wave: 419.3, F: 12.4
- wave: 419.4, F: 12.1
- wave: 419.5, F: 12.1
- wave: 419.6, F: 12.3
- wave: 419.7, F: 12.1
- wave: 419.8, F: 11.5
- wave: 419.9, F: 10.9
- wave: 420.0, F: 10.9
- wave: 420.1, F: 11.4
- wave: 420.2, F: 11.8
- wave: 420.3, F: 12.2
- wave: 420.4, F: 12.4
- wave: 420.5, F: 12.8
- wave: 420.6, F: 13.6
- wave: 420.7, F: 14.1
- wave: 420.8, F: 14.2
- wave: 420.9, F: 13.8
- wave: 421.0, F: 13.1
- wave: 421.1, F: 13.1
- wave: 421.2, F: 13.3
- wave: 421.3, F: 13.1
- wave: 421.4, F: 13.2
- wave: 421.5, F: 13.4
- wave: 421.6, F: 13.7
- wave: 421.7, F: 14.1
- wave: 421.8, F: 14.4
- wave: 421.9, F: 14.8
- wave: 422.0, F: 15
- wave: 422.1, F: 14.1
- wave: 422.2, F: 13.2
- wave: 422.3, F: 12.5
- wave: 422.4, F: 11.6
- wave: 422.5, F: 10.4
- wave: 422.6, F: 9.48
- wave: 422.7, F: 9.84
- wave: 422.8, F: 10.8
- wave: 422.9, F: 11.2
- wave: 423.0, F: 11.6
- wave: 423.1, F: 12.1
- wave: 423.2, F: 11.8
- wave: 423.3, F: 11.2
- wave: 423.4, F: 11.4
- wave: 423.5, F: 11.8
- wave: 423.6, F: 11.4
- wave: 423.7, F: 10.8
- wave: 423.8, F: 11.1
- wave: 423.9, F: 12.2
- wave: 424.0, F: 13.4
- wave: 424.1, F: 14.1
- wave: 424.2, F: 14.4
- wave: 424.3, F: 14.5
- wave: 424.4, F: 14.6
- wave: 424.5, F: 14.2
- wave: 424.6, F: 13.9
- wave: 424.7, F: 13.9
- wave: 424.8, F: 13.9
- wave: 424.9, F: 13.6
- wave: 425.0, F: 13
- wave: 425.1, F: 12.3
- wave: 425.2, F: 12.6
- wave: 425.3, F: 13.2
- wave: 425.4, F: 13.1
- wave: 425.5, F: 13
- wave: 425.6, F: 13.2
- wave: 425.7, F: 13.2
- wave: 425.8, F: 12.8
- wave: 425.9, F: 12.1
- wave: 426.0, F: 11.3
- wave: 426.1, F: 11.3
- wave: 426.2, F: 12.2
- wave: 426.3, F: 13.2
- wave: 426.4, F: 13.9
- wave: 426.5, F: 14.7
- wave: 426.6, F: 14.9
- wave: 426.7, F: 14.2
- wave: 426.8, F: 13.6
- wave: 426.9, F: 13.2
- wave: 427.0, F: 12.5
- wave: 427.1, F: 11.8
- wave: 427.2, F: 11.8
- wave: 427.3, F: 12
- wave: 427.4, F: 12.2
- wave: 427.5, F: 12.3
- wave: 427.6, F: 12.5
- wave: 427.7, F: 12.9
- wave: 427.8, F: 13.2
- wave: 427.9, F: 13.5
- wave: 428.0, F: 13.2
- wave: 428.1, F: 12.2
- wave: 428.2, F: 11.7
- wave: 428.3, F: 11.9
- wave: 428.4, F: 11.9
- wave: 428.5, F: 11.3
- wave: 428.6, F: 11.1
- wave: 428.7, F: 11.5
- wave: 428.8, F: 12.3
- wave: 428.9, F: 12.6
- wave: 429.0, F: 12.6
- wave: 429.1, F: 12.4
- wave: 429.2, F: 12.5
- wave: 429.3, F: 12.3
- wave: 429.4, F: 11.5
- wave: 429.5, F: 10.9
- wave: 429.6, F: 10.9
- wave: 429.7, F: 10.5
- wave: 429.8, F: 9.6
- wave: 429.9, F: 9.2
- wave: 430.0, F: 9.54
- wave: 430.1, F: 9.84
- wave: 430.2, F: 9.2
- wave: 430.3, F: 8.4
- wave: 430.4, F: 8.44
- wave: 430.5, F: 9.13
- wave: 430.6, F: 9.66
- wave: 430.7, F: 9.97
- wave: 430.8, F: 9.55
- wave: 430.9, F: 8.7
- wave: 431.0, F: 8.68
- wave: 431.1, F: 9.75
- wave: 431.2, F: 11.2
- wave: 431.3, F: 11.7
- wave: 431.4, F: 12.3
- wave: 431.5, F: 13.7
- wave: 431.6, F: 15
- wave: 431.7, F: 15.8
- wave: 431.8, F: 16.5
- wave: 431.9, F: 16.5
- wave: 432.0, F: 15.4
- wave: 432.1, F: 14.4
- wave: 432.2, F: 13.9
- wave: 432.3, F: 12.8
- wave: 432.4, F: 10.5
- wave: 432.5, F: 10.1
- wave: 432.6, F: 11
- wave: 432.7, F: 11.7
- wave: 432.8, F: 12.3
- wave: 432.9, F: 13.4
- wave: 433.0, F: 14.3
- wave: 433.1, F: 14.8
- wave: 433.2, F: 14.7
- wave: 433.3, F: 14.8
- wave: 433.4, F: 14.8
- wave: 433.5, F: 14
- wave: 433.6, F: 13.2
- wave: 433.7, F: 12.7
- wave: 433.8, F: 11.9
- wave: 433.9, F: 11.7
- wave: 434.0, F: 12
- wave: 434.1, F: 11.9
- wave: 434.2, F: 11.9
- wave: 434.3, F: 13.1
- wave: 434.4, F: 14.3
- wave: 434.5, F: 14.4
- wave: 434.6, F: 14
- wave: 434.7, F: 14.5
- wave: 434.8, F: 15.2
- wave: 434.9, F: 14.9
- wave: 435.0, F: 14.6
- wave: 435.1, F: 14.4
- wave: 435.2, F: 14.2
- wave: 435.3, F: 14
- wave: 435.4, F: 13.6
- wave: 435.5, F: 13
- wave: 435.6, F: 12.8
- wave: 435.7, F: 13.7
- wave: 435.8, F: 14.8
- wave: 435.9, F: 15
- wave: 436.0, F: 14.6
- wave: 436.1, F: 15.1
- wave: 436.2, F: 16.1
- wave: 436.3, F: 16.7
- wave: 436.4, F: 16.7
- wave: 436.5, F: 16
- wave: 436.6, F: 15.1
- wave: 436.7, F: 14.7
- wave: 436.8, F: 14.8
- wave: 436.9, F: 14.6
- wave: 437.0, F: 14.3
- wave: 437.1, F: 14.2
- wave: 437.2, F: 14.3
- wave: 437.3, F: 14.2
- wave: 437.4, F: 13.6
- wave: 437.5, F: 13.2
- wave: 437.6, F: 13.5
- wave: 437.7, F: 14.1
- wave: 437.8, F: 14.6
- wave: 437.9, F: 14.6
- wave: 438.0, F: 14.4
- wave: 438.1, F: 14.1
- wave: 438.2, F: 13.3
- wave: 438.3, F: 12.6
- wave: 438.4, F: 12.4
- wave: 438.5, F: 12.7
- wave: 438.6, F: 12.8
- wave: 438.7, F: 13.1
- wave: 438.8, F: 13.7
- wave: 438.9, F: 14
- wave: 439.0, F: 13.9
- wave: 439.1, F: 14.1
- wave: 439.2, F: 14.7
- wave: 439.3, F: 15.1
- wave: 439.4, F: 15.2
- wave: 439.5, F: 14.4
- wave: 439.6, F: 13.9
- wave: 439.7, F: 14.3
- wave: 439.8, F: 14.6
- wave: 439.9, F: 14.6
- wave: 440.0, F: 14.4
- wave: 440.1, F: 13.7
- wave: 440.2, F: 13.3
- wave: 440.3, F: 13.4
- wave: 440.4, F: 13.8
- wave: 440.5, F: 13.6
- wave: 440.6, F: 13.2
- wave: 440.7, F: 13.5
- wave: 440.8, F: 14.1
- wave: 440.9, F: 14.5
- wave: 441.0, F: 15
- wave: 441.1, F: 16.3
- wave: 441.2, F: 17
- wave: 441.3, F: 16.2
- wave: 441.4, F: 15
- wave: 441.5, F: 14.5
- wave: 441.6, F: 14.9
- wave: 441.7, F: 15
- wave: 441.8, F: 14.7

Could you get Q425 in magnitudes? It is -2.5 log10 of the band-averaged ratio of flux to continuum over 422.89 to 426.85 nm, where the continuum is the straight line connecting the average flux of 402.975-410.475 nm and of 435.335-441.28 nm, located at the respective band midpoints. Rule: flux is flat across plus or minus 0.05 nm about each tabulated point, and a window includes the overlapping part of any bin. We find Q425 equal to 0.03 mag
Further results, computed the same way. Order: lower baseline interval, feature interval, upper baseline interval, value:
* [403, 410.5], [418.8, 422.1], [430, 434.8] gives -0.066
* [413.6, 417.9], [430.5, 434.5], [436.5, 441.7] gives 0.070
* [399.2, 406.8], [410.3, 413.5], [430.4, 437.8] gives 0.038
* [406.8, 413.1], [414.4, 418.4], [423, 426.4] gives 0.064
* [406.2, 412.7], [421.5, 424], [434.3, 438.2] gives 0.085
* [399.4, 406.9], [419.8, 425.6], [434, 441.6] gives 0.031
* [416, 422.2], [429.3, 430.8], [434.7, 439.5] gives 0.339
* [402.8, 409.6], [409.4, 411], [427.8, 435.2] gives 0.113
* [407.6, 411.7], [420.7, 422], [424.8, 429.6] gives -0.115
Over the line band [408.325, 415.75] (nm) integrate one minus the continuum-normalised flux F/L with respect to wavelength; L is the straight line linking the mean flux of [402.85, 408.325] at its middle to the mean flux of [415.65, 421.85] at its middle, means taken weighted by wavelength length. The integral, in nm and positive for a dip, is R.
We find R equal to 0.02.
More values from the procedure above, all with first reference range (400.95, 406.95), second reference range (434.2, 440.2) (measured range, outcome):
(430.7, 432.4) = 0.137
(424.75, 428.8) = 0.231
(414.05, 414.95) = 0.082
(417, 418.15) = 0.213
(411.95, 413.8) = 0.125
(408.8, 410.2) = 0.016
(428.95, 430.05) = 0.208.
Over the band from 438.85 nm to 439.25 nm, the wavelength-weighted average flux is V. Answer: 14.2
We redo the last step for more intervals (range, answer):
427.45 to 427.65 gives 12.4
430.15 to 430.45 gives 8.68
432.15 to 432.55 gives 11.8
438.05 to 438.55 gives 13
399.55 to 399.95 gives 9.83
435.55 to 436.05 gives 14.2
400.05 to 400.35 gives 11.6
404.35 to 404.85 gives 10.9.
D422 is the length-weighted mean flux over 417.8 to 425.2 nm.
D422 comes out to 12.4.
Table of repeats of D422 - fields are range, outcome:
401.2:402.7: 12.1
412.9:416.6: 11.8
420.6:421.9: 13.7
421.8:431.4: 12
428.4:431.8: 11.1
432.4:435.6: 13.3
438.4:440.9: 13.9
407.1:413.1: 11.9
